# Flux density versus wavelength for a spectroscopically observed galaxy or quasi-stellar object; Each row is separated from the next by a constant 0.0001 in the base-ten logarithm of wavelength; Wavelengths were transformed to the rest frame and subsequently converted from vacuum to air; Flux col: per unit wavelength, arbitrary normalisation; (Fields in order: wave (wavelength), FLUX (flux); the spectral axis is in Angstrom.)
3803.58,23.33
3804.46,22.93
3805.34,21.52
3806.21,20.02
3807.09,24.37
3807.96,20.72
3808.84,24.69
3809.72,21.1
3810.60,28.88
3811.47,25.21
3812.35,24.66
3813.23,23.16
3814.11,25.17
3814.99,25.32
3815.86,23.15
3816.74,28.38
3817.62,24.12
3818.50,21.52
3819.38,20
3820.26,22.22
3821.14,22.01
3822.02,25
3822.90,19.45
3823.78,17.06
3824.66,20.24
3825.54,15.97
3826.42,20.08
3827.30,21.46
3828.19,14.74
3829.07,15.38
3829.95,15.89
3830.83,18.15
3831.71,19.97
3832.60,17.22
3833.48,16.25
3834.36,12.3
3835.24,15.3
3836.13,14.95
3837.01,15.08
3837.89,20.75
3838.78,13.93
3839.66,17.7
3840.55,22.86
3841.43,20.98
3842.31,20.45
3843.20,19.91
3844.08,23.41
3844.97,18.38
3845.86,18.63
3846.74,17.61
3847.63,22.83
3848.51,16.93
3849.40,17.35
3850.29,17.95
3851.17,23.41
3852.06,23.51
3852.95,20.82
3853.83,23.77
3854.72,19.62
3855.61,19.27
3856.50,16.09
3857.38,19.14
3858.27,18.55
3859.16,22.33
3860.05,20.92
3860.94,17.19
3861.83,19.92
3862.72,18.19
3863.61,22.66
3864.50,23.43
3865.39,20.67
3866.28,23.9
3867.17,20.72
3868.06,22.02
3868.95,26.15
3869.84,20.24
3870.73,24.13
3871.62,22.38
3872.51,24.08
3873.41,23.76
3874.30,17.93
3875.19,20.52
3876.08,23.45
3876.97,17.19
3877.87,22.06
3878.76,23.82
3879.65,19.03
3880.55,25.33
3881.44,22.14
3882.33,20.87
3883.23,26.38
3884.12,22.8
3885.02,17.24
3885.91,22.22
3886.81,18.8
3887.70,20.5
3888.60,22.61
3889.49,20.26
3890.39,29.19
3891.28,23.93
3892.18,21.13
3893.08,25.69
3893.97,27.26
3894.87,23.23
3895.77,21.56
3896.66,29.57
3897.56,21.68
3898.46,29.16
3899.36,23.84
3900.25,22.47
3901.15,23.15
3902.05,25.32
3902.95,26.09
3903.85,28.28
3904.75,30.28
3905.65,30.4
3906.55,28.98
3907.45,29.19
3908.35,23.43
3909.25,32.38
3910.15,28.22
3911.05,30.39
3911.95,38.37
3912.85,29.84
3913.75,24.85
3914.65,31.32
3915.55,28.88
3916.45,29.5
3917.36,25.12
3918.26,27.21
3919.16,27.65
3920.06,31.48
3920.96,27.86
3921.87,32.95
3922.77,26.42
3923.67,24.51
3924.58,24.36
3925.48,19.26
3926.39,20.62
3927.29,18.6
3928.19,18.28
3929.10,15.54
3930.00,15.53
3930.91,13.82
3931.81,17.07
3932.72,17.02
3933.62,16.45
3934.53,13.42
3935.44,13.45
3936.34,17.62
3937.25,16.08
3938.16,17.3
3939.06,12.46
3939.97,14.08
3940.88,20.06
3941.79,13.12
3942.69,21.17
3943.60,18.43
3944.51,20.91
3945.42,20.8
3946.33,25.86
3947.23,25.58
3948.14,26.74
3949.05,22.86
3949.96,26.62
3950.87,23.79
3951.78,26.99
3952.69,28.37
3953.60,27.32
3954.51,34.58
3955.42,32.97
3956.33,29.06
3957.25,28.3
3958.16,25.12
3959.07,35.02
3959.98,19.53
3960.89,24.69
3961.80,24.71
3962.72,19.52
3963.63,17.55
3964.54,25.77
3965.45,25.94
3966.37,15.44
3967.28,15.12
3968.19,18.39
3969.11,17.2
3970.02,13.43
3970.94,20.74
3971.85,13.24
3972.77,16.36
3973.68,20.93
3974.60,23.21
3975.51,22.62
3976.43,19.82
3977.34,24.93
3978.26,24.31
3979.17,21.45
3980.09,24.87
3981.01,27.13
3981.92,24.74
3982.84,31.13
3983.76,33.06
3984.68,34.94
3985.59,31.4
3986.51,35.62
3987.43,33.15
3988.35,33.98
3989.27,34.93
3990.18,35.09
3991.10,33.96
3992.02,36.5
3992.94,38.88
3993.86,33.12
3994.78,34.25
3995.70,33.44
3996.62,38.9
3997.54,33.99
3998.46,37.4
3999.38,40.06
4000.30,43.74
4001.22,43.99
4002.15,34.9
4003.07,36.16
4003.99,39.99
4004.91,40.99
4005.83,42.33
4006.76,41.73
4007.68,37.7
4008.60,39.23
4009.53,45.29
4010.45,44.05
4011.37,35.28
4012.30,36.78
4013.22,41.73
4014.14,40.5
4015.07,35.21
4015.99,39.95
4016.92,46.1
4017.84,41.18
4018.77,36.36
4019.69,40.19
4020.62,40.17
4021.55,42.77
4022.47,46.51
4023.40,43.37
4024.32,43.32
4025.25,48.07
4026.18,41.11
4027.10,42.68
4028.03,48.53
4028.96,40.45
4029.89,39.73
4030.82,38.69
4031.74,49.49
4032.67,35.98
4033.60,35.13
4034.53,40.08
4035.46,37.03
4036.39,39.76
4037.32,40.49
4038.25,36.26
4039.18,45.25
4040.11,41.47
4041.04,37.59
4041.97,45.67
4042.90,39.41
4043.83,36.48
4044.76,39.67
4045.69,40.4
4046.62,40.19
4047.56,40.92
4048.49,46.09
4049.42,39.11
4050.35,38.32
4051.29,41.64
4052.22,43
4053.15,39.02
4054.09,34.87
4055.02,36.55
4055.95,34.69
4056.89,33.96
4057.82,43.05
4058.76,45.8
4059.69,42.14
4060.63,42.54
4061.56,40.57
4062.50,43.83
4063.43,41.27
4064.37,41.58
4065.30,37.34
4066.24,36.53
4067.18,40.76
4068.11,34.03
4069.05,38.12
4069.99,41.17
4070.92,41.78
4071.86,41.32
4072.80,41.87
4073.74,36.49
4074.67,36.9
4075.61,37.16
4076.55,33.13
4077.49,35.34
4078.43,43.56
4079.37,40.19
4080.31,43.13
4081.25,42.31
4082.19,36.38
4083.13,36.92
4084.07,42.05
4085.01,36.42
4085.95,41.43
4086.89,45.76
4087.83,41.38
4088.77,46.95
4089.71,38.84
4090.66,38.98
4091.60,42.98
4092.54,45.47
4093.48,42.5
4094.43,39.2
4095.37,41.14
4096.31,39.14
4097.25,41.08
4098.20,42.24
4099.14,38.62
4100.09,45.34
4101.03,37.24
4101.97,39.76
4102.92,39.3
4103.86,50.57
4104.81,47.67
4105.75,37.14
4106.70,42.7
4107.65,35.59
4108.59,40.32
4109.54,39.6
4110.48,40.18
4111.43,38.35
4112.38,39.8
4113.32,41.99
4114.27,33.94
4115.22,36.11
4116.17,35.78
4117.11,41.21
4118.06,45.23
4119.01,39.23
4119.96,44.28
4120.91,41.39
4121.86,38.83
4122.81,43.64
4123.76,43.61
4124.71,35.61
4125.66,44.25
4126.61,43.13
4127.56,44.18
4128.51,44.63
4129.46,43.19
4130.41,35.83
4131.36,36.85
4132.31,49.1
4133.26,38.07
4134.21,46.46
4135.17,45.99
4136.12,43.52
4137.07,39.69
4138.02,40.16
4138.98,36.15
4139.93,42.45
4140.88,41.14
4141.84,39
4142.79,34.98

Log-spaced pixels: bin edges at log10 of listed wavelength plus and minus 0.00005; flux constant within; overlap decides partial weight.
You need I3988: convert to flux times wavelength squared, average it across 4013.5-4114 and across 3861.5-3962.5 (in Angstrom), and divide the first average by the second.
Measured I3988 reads 1.86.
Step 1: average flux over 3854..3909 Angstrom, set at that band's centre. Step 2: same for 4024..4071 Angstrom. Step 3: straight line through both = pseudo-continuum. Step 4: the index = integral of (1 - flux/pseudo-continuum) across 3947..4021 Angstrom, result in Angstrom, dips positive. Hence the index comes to 6.7 Angstrom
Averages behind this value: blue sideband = 22.9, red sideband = 40.4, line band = 30.9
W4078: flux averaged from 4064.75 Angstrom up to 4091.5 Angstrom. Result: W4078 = 39.6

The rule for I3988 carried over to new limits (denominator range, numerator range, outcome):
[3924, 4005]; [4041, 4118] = 1.67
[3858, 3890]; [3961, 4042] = 1.70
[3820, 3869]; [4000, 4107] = 2.32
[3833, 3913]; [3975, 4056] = 1.82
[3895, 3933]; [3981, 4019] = 1.53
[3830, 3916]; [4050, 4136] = 2.02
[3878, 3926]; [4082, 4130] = 1.76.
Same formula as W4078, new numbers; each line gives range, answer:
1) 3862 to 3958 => 23.5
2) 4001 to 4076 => 40.3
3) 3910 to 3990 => 23.8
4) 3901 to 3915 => 28.9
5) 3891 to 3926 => 27.1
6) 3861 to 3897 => 22.4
